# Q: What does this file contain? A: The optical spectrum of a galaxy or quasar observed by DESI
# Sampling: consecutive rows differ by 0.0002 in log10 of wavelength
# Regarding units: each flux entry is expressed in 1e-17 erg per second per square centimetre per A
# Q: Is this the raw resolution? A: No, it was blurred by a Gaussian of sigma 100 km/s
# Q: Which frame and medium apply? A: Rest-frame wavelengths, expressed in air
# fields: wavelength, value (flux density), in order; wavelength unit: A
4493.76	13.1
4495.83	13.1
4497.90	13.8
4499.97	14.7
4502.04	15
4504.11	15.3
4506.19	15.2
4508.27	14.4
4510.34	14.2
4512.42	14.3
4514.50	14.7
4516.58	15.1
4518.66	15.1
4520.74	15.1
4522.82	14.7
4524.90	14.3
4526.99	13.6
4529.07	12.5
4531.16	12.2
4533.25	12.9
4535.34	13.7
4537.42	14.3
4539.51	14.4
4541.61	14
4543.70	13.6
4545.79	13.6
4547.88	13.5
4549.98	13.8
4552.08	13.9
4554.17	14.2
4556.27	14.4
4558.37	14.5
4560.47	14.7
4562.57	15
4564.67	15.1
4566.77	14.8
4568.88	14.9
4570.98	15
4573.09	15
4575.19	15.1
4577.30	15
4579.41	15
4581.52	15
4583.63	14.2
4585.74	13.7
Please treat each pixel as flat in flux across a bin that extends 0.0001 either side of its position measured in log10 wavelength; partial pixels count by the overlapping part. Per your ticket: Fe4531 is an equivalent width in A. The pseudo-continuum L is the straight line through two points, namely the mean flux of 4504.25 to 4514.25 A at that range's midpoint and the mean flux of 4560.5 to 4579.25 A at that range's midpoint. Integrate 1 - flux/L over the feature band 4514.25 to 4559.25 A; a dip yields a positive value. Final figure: 2.4 A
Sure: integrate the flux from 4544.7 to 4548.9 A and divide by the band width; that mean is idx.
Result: 13.6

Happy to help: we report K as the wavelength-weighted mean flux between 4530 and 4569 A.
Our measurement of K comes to 14.1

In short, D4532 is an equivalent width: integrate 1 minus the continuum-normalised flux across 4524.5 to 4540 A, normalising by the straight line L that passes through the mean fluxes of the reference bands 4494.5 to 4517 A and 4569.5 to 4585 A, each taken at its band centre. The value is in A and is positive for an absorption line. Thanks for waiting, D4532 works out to 1.3 A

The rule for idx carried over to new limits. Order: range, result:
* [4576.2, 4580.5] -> 15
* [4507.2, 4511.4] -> 14.3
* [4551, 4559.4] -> 14.2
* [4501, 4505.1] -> 15.2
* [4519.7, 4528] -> 14.4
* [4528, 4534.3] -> 12.5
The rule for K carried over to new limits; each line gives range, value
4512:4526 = 14.8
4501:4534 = 14.3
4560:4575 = 15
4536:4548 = 13.9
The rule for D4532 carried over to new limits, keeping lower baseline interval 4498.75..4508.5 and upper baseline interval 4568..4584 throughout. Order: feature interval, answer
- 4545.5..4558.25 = 0.8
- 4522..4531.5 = 0.9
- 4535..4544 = 0.5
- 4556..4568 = 0.1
